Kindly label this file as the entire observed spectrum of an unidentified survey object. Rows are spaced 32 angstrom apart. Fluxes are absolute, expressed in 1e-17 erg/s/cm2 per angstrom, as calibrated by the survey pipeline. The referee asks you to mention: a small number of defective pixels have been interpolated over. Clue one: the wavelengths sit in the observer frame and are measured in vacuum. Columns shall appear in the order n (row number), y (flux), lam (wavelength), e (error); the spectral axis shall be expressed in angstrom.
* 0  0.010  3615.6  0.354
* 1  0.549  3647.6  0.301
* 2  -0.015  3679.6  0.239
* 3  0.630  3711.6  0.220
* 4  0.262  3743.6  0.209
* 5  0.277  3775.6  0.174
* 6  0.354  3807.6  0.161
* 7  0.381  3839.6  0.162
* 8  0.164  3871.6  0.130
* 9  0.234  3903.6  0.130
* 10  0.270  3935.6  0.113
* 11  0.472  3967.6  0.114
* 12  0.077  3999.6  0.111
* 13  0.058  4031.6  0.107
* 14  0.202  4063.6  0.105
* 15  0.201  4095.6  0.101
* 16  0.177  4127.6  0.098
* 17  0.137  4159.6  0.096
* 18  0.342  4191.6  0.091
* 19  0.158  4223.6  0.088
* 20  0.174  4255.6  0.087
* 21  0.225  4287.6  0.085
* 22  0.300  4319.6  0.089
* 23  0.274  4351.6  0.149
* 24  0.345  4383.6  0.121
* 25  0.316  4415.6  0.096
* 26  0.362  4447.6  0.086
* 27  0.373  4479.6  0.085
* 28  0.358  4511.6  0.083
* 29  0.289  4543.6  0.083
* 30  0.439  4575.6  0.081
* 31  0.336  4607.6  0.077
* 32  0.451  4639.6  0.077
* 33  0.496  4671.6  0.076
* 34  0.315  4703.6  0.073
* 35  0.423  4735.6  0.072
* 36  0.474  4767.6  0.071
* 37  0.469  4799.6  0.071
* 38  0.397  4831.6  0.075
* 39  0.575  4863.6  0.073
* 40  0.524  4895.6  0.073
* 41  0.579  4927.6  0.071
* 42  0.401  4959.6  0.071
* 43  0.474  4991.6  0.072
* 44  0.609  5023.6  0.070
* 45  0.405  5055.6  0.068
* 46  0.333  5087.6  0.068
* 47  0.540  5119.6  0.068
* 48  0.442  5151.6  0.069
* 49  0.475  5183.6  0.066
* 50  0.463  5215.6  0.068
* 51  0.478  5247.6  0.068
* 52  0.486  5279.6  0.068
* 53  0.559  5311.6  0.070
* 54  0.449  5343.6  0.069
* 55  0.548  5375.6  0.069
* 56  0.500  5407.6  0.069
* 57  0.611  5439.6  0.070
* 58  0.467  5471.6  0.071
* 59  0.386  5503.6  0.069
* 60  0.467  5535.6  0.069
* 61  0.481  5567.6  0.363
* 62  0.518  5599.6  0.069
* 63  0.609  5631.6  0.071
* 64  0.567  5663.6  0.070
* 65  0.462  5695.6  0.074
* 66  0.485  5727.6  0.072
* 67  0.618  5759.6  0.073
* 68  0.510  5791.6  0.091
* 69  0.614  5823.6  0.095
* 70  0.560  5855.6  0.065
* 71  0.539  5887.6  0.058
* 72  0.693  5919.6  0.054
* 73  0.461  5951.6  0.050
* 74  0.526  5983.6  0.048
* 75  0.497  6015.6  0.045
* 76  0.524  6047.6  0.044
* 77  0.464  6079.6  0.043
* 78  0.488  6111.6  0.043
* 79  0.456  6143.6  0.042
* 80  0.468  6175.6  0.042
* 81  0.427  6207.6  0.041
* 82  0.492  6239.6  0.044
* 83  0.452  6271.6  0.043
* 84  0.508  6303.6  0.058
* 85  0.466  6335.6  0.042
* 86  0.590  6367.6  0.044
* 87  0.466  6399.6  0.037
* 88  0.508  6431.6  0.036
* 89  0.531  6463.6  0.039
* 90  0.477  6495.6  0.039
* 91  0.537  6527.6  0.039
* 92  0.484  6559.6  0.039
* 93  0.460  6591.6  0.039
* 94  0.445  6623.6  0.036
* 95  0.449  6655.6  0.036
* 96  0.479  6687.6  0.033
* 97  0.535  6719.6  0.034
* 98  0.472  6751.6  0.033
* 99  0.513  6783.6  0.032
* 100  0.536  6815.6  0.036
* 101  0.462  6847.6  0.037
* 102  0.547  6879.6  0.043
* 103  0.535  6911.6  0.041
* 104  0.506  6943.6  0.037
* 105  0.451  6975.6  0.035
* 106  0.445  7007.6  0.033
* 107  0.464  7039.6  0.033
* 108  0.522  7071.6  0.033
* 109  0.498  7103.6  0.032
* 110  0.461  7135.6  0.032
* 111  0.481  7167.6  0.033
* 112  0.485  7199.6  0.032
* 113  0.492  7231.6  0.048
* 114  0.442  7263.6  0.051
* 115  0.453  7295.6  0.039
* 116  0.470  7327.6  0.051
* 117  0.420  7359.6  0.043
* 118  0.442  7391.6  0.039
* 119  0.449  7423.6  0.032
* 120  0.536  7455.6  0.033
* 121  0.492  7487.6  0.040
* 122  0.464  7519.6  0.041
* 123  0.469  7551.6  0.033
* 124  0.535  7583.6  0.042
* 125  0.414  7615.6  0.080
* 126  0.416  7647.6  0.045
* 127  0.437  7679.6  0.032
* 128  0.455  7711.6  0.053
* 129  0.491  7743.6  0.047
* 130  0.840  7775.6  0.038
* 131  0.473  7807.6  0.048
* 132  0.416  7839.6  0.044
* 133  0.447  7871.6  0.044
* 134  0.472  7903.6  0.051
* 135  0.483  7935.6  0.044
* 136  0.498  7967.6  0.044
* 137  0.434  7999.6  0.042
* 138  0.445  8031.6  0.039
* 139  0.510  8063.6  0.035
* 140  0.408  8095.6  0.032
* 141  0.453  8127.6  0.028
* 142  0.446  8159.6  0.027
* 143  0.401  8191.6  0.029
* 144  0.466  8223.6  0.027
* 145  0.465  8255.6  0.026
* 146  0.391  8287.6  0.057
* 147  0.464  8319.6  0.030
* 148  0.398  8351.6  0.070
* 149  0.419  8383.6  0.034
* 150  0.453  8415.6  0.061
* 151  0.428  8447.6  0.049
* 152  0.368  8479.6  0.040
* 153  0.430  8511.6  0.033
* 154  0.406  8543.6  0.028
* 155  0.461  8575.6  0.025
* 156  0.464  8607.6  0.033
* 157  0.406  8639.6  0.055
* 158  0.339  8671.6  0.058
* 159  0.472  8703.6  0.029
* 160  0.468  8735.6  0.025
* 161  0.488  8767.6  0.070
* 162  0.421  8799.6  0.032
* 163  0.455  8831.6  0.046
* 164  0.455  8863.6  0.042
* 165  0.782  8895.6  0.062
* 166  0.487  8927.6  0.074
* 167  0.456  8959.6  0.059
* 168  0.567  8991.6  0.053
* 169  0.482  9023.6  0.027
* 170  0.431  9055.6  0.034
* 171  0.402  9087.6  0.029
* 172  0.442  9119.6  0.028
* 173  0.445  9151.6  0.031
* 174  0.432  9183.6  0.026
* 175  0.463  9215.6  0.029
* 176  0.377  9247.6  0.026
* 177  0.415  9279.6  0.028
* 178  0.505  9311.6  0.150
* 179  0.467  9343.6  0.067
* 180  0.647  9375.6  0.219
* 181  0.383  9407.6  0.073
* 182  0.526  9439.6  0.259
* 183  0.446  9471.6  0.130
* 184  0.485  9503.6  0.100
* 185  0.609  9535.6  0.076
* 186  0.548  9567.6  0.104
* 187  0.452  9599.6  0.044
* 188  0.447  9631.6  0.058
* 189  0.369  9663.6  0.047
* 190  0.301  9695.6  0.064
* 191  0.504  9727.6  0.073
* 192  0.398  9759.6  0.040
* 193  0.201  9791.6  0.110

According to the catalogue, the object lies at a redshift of 0.18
